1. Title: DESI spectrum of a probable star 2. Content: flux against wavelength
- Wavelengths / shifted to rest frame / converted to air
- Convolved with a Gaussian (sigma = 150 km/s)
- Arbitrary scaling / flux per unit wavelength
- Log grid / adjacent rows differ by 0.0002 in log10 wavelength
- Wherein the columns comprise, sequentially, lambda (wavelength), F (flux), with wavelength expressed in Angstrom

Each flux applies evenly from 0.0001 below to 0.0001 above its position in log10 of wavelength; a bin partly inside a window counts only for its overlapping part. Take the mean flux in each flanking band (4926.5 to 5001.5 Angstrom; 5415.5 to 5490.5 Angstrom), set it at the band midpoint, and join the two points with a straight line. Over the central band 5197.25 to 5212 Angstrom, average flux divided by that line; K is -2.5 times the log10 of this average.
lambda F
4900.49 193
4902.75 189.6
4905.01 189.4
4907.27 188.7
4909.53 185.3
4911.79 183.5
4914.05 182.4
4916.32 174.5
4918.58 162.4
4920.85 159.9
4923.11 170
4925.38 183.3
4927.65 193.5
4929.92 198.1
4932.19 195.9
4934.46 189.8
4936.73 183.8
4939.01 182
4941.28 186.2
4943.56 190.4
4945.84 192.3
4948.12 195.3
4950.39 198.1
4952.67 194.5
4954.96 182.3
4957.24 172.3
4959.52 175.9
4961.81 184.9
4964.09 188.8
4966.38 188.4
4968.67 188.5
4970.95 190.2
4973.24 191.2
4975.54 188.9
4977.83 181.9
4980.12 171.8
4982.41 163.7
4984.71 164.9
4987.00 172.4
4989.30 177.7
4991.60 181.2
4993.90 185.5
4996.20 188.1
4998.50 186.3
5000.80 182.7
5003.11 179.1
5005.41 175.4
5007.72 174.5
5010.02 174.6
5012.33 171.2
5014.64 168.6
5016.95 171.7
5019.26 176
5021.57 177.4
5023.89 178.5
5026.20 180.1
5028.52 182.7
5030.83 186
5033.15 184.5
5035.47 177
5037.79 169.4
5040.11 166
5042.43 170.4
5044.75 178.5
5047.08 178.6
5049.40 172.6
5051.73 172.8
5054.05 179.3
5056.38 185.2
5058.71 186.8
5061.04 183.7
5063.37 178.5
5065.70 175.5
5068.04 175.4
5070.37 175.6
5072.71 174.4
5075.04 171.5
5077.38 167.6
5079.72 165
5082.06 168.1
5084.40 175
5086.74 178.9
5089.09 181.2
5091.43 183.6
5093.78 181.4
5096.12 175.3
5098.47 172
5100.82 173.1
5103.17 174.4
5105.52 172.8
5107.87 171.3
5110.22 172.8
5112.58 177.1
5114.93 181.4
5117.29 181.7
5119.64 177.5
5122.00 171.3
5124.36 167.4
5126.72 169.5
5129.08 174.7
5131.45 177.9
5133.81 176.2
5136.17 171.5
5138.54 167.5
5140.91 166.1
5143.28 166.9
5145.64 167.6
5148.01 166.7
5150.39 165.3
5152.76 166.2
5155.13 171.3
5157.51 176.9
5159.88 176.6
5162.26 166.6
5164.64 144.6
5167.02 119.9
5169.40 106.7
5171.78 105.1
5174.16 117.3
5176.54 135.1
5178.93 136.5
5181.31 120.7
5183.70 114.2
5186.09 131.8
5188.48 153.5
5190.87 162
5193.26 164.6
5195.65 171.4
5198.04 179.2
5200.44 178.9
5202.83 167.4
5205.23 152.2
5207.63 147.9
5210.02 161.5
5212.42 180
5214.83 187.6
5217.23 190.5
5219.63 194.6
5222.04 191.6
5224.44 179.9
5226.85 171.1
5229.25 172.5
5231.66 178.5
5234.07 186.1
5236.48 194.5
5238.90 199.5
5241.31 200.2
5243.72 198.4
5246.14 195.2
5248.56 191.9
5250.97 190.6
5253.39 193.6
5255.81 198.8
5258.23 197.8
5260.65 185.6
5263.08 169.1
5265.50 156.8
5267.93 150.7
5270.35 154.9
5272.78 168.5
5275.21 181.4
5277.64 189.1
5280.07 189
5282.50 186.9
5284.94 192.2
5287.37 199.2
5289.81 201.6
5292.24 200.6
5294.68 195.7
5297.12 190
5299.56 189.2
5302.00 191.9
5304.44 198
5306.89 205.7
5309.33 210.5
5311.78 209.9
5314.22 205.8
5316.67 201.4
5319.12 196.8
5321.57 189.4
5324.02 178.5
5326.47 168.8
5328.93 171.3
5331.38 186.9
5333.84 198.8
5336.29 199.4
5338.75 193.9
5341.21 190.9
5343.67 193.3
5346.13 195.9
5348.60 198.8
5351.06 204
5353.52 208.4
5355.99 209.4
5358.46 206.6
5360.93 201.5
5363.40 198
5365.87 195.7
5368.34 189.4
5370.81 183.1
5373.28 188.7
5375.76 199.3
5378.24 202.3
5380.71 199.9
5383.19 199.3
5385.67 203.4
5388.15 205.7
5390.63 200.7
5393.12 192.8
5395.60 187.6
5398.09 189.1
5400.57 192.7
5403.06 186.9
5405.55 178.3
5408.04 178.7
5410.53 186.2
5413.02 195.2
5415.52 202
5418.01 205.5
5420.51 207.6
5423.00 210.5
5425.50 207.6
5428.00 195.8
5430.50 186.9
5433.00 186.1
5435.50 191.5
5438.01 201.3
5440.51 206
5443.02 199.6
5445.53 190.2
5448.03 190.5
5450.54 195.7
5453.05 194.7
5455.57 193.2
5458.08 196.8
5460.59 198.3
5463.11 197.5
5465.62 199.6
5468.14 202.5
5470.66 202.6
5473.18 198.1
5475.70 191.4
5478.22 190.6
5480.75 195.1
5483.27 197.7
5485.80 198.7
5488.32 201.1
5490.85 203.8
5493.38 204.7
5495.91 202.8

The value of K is 0.16 mag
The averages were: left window 185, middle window 165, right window 198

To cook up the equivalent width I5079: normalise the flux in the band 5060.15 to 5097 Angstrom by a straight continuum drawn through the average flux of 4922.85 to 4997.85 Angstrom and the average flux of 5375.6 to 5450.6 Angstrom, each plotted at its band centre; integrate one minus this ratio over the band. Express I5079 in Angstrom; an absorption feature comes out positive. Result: 2.4 Angstrom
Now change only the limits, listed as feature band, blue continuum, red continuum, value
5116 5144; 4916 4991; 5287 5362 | 2.50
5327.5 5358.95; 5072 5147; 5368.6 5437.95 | -0.95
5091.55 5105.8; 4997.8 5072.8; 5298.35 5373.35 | 0.43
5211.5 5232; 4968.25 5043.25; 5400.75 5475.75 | 0.42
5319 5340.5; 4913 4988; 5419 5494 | 0.82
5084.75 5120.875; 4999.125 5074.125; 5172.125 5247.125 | -0.74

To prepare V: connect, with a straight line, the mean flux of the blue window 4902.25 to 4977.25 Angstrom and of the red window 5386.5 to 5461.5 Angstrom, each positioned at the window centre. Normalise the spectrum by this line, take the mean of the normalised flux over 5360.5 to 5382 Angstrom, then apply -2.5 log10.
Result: -0.01 mag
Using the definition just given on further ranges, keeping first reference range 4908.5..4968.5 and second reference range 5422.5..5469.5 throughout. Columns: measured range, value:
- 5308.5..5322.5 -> -0.048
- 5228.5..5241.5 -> 0.020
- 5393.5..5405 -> 0.039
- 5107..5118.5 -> 0.069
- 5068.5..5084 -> 0.103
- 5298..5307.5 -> -0.011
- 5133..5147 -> 0.123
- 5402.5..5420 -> 0.027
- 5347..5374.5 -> -0.020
